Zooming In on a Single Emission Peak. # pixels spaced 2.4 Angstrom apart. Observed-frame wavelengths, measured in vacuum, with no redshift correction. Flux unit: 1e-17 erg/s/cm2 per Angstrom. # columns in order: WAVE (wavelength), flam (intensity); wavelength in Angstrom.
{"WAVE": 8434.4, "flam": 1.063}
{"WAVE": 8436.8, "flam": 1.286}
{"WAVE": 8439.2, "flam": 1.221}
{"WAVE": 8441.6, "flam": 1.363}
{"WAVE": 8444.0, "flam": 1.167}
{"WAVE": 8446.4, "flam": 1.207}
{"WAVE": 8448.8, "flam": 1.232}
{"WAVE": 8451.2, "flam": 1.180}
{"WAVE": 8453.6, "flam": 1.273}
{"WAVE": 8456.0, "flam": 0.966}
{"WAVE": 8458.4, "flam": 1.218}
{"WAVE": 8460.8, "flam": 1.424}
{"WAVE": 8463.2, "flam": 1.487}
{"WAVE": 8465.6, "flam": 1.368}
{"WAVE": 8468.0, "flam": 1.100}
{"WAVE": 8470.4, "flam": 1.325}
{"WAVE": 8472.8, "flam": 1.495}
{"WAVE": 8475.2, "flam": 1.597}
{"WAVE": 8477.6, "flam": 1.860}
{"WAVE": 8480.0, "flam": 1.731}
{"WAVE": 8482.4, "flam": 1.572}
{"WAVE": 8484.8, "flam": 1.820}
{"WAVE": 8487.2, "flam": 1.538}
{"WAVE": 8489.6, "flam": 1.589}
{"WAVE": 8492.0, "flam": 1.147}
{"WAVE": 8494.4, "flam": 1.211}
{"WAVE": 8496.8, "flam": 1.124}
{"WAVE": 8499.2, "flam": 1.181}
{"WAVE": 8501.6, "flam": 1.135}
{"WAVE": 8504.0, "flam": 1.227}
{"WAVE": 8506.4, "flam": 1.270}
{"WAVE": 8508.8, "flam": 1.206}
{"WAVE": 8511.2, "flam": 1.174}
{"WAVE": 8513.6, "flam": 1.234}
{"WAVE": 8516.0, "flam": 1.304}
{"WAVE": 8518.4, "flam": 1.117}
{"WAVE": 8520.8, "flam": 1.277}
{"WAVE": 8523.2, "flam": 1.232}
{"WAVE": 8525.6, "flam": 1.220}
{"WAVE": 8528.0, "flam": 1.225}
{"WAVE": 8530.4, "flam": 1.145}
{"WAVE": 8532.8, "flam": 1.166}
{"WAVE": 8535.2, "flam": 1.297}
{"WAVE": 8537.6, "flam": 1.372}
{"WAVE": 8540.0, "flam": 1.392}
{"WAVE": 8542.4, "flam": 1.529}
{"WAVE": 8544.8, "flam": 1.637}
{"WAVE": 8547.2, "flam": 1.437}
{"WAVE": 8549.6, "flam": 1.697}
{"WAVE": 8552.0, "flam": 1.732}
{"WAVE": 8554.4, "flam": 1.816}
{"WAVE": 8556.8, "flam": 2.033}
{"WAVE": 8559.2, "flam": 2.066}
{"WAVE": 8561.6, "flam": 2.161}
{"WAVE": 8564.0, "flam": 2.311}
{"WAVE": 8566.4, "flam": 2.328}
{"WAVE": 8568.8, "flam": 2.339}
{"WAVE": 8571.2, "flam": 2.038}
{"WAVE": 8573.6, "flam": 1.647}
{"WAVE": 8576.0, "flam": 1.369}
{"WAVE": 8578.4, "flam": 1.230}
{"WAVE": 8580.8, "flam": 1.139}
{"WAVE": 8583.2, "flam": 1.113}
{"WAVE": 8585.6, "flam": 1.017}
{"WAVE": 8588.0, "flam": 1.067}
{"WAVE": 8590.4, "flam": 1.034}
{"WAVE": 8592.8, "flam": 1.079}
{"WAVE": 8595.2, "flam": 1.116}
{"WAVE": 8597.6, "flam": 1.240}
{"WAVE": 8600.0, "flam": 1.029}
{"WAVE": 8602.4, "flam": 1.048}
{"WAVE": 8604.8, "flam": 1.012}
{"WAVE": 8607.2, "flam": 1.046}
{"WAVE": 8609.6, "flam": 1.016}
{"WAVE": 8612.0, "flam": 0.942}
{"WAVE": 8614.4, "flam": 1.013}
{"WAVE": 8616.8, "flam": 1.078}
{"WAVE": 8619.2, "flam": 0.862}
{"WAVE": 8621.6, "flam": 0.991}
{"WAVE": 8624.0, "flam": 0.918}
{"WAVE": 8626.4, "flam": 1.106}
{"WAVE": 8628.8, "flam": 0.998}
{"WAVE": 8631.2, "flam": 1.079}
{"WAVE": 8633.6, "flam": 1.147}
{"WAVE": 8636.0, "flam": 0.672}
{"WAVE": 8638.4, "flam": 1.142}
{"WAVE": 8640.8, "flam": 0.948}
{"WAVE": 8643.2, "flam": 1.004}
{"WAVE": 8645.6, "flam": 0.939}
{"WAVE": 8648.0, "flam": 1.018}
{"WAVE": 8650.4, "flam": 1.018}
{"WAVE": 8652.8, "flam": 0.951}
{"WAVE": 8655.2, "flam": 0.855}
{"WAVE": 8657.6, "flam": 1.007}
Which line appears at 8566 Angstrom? [O III]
